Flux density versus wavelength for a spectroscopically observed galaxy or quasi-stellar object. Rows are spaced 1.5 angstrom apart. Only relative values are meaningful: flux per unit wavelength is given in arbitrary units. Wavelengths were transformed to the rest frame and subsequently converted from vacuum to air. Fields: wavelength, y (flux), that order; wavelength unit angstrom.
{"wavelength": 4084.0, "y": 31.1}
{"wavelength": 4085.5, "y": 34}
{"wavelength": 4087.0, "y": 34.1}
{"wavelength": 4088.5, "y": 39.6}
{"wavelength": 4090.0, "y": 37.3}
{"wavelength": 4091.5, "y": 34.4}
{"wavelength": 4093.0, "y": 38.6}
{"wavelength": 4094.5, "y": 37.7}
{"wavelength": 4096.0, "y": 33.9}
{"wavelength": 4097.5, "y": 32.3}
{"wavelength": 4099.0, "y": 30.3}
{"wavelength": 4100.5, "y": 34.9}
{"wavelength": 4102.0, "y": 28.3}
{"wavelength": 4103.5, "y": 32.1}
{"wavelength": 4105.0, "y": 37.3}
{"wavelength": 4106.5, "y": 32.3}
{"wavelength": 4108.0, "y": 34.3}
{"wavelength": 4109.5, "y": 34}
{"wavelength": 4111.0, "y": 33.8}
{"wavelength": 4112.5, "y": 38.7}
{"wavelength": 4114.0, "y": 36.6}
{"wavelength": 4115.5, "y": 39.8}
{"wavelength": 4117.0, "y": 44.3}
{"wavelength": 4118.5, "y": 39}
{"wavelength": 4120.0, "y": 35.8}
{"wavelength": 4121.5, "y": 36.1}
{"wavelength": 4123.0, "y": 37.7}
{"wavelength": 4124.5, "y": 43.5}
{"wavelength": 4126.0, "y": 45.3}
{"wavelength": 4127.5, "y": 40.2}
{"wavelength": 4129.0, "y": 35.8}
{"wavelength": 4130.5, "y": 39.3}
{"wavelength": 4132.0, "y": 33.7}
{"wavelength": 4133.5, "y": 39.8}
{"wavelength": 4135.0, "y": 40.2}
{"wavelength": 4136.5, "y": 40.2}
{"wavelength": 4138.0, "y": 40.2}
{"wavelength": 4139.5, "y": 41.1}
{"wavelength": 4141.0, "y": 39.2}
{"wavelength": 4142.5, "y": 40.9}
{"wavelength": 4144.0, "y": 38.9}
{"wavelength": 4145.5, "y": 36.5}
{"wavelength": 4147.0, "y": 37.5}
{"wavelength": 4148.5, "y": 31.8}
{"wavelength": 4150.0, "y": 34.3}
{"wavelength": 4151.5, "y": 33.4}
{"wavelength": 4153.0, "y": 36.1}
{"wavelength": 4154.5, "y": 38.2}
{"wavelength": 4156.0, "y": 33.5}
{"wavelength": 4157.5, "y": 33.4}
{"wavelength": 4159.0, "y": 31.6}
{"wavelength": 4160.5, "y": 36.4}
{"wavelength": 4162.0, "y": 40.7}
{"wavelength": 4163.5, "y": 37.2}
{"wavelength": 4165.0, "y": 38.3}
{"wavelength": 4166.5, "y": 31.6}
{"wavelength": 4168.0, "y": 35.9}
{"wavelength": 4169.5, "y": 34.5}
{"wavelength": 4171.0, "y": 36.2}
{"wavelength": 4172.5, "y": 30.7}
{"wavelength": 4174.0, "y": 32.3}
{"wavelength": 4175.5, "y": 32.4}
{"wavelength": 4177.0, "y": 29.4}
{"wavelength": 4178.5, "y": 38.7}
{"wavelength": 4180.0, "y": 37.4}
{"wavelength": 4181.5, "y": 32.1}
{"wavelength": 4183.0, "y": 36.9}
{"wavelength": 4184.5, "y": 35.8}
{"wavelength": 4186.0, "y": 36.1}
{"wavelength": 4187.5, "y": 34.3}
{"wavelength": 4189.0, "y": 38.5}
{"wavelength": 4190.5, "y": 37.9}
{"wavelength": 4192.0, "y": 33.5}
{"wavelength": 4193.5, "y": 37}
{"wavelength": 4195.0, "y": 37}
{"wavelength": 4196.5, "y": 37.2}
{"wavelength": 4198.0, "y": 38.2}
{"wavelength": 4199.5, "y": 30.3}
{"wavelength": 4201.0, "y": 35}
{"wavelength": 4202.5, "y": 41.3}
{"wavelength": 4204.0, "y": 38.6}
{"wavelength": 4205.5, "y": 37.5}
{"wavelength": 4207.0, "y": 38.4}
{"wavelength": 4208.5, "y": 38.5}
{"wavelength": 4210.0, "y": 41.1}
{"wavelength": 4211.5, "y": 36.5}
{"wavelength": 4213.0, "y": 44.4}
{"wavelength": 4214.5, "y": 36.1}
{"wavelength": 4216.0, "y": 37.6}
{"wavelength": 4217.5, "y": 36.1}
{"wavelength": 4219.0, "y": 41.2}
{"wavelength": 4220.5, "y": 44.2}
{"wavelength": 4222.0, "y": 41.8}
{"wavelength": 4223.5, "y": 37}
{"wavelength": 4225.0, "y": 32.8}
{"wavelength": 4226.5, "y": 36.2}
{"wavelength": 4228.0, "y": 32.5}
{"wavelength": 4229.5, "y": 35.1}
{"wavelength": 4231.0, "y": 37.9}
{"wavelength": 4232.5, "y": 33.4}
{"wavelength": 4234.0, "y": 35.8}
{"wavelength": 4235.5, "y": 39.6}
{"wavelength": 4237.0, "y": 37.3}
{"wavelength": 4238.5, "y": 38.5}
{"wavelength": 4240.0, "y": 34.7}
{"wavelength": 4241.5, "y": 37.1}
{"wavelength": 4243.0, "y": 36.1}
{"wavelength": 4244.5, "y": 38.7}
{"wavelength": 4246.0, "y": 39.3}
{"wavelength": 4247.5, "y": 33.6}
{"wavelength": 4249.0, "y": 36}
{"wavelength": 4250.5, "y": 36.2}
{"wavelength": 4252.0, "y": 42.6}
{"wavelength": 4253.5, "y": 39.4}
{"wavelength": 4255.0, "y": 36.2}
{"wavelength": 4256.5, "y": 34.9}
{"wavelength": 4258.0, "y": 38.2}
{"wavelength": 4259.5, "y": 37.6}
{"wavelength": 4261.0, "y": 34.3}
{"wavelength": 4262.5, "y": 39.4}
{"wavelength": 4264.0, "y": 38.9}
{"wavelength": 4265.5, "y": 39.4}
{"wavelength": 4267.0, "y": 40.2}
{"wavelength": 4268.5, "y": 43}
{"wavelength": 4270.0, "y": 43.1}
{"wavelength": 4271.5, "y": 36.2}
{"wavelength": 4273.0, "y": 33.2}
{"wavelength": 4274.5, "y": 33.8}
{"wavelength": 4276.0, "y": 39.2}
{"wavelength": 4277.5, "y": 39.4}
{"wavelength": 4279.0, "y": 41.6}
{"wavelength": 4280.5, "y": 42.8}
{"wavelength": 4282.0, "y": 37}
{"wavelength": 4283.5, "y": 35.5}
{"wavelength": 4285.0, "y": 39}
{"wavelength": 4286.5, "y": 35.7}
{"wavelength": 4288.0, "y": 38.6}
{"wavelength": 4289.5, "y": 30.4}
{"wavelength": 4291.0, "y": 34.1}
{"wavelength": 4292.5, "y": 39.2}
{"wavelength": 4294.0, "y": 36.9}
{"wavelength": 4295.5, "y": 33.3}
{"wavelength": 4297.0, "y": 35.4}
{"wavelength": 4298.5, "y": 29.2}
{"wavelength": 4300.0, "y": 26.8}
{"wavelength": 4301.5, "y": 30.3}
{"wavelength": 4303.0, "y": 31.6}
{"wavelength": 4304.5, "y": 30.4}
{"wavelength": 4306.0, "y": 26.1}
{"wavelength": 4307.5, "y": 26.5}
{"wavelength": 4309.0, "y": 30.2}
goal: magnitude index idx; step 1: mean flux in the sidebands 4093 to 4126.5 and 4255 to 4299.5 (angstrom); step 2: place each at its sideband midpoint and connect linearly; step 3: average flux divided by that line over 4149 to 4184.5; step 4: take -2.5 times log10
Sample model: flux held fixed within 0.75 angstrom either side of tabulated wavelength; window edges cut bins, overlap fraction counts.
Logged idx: 0.05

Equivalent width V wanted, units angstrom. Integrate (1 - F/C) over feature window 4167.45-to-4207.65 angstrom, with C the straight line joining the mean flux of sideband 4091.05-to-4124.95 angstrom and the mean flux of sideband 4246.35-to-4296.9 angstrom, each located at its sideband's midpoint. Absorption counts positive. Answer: 1.1 angstrom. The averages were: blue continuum 35.8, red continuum 37.5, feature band 35.7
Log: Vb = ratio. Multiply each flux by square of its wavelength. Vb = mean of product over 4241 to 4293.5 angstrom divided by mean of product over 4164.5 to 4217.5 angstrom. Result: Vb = 1.1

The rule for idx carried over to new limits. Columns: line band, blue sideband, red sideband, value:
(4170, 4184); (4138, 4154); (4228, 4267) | 0.09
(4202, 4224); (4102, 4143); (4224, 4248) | -0.08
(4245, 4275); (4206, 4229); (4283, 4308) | -0.07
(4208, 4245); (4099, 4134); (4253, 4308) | -0.04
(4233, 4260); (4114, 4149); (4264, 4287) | 0.04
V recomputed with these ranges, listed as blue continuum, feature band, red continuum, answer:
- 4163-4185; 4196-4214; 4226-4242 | -1.3 angstrom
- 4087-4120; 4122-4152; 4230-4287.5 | -2.0 angstrom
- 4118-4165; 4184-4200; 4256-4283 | 0.8 angstrom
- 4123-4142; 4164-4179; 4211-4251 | 1.9 angstrom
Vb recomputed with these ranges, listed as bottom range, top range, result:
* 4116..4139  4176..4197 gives 0.93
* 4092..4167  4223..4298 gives 1.07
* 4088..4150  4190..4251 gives 1.05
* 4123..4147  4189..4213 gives 0.98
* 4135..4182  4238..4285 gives 1.11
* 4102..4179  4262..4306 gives 1.06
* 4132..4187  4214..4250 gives 1.06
